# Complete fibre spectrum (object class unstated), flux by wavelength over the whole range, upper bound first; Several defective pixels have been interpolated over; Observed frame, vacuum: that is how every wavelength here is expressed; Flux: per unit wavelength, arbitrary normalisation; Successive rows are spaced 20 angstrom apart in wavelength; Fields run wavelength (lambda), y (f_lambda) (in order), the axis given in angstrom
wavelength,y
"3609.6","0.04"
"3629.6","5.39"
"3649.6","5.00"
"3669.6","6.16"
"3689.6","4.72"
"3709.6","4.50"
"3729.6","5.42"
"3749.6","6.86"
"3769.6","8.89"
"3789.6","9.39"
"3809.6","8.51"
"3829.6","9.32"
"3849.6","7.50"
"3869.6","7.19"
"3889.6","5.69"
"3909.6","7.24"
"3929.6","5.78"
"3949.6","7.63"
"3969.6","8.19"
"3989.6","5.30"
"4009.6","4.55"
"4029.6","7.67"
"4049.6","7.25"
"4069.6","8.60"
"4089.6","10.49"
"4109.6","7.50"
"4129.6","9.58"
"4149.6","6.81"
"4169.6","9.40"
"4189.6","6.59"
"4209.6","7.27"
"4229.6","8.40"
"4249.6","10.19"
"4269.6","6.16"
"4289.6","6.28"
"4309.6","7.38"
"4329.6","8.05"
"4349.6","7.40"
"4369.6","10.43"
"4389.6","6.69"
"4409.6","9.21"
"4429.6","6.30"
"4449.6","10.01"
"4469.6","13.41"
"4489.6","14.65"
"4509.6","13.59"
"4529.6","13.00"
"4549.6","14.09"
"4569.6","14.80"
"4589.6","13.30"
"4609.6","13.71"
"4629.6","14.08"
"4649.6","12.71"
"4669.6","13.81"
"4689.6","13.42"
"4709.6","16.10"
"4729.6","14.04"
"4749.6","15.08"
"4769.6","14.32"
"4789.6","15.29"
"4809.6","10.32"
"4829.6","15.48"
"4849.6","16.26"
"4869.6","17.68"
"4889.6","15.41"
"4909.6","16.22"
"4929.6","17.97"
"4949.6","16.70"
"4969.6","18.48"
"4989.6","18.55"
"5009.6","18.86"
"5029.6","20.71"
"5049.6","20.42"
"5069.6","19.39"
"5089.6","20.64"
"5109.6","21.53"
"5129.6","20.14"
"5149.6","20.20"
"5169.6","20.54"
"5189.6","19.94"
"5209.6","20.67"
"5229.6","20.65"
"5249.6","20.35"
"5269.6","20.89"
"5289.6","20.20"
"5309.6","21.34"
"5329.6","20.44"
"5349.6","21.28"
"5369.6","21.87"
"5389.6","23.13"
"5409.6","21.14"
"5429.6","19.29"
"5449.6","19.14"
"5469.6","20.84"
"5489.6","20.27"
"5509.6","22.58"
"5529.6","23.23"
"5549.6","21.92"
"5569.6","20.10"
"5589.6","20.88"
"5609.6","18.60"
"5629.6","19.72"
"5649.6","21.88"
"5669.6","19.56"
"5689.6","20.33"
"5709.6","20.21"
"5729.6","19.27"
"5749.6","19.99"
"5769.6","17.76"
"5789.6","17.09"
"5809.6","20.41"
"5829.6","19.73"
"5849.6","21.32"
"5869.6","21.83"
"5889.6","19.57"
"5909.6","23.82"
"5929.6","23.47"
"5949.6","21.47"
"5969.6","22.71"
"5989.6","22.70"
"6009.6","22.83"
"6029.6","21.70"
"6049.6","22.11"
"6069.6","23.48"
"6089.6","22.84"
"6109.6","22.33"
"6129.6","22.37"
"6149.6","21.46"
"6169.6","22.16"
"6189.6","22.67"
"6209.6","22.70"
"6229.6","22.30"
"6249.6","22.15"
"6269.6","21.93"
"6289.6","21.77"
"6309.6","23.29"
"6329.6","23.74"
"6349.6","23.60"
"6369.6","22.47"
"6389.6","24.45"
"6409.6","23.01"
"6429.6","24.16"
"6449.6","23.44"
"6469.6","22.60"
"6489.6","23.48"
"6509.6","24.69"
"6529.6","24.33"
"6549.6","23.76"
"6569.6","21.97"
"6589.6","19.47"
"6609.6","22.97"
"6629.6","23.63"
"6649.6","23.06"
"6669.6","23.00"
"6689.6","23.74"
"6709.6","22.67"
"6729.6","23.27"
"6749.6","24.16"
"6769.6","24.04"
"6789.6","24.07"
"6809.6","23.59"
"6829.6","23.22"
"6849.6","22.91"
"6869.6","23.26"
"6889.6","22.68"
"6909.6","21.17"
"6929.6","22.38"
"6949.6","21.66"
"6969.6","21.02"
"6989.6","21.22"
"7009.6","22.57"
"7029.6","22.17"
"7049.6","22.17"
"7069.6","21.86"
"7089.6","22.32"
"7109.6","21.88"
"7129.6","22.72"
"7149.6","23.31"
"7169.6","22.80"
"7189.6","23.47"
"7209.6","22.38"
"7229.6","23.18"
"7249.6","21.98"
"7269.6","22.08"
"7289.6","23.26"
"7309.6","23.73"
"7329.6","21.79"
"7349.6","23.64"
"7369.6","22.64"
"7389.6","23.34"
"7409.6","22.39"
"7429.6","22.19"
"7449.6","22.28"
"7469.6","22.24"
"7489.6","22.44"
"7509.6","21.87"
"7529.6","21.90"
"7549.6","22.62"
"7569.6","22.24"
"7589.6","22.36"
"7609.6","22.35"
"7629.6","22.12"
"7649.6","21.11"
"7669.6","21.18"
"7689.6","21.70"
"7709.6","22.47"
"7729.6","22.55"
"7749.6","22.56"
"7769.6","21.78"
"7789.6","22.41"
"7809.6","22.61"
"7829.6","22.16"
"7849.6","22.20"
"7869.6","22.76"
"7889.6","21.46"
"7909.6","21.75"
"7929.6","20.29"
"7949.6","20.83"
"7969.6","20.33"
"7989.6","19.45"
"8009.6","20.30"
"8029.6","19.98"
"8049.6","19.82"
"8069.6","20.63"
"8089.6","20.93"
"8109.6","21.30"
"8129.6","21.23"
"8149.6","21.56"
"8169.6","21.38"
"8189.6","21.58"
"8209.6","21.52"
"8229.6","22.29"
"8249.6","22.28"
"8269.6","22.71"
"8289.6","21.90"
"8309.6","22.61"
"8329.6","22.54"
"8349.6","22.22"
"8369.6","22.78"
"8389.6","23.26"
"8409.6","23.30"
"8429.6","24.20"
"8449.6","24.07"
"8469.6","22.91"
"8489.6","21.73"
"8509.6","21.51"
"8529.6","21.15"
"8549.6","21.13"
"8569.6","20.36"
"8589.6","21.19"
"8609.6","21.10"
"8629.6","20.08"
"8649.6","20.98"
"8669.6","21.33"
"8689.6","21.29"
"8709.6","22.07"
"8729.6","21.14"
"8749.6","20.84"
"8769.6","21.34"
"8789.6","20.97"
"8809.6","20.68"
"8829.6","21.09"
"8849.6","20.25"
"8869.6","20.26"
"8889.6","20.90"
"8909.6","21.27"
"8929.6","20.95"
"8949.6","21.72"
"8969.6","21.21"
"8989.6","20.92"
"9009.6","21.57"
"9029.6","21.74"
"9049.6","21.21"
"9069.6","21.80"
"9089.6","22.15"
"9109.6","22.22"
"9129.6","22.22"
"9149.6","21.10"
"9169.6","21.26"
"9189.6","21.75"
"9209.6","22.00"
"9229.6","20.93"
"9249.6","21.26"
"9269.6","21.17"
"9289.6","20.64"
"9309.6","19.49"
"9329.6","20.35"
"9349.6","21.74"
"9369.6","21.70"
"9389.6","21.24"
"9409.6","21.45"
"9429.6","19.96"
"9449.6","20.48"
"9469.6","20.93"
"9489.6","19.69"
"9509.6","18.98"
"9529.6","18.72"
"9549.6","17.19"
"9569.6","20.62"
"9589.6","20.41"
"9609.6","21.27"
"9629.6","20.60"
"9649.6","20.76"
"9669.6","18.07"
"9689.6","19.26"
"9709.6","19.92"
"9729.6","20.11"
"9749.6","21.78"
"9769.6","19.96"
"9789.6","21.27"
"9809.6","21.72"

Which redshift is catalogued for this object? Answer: 0.117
